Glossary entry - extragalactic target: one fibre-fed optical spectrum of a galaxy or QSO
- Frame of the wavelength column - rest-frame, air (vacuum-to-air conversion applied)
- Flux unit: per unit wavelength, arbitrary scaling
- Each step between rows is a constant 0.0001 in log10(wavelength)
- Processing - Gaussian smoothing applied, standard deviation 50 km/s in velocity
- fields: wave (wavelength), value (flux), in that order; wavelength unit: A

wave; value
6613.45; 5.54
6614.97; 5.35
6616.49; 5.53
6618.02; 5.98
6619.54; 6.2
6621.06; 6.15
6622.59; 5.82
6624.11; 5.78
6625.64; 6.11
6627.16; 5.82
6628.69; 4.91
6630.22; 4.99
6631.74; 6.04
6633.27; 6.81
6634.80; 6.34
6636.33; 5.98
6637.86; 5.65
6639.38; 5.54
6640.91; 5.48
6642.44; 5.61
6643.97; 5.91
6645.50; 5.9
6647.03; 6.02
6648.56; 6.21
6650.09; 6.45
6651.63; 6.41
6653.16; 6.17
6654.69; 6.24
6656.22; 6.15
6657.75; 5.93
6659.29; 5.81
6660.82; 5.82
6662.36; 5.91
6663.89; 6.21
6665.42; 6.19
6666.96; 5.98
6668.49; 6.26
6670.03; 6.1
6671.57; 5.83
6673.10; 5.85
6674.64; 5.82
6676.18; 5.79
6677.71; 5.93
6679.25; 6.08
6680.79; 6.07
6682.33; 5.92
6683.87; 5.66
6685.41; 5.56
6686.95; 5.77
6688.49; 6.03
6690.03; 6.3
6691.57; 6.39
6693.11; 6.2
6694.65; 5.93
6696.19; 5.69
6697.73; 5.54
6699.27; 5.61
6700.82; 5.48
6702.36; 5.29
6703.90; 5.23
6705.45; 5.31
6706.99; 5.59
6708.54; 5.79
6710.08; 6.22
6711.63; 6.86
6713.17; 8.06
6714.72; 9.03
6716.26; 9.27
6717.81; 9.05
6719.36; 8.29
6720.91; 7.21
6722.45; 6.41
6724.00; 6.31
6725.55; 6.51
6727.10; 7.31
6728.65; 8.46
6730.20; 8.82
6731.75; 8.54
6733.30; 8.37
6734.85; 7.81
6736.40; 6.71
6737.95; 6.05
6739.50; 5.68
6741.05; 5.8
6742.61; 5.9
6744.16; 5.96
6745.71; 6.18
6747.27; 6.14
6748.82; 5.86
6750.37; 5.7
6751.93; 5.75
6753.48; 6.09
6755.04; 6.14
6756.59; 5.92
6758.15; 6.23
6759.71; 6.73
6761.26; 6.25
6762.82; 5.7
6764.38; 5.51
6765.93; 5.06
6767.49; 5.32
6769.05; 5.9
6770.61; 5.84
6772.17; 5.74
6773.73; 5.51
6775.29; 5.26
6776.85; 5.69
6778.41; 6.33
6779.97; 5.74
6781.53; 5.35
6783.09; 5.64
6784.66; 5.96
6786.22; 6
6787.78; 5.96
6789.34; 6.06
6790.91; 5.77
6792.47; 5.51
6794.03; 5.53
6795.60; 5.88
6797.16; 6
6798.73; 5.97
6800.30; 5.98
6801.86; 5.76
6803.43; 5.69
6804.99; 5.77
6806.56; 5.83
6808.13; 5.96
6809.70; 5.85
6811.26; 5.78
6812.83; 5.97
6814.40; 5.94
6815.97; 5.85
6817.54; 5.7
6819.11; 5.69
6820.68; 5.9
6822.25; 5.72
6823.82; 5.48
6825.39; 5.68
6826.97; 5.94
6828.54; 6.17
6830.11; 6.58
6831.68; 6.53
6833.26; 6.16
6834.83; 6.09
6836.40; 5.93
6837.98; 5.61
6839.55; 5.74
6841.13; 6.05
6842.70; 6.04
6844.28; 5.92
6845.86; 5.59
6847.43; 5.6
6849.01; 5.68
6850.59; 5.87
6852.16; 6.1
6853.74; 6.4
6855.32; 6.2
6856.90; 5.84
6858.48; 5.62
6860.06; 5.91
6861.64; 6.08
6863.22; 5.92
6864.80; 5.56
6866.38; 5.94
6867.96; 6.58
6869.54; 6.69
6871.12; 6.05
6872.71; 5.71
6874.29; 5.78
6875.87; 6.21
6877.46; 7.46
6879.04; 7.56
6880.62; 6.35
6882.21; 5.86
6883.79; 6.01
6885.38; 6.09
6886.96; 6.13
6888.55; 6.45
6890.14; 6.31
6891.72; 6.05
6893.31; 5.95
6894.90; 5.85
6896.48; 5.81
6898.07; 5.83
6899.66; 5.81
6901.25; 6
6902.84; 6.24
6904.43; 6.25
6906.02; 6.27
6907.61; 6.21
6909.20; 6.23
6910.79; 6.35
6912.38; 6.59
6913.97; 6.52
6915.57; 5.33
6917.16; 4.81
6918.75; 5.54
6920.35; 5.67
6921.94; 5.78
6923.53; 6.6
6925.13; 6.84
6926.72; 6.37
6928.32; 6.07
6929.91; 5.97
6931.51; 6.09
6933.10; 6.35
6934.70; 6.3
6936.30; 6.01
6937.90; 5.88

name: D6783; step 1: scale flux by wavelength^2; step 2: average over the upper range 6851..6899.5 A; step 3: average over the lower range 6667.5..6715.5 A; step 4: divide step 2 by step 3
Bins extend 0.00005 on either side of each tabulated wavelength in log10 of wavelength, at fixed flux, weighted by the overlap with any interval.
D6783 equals 1.07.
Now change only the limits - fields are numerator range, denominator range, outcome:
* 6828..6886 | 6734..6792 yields 1.06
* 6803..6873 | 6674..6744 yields 0.94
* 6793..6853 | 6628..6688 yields 1.04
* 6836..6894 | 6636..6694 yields 1.08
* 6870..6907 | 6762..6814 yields 1.11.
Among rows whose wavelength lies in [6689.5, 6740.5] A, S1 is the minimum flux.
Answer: 5.23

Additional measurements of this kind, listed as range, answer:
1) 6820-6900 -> 5.48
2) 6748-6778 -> 5.06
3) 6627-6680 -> 4.91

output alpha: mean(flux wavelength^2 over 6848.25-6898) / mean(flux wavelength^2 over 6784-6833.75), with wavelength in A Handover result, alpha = 1.06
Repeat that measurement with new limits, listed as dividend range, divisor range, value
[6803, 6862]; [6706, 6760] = 0.89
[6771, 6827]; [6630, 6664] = 1.01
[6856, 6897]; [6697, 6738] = 0.92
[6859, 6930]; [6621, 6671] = 1.11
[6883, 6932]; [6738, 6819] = 1.08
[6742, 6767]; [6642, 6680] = 1.01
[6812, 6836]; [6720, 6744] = 0.87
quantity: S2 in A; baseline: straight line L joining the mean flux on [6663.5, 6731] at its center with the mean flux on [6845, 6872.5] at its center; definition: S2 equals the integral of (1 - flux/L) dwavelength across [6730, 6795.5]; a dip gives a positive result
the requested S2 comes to 1.95 A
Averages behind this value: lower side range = 6.44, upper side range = 5.97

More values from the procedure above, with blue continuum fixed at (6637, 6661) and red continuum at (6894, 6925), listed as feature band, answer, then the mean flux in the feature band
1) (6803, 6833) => 0.4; 5.9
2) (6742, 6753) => 0.1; 5.94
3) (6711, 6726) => -4.4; 7.73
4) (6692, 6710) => 1.0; 5.65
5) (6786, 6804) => 0.4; 5.84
